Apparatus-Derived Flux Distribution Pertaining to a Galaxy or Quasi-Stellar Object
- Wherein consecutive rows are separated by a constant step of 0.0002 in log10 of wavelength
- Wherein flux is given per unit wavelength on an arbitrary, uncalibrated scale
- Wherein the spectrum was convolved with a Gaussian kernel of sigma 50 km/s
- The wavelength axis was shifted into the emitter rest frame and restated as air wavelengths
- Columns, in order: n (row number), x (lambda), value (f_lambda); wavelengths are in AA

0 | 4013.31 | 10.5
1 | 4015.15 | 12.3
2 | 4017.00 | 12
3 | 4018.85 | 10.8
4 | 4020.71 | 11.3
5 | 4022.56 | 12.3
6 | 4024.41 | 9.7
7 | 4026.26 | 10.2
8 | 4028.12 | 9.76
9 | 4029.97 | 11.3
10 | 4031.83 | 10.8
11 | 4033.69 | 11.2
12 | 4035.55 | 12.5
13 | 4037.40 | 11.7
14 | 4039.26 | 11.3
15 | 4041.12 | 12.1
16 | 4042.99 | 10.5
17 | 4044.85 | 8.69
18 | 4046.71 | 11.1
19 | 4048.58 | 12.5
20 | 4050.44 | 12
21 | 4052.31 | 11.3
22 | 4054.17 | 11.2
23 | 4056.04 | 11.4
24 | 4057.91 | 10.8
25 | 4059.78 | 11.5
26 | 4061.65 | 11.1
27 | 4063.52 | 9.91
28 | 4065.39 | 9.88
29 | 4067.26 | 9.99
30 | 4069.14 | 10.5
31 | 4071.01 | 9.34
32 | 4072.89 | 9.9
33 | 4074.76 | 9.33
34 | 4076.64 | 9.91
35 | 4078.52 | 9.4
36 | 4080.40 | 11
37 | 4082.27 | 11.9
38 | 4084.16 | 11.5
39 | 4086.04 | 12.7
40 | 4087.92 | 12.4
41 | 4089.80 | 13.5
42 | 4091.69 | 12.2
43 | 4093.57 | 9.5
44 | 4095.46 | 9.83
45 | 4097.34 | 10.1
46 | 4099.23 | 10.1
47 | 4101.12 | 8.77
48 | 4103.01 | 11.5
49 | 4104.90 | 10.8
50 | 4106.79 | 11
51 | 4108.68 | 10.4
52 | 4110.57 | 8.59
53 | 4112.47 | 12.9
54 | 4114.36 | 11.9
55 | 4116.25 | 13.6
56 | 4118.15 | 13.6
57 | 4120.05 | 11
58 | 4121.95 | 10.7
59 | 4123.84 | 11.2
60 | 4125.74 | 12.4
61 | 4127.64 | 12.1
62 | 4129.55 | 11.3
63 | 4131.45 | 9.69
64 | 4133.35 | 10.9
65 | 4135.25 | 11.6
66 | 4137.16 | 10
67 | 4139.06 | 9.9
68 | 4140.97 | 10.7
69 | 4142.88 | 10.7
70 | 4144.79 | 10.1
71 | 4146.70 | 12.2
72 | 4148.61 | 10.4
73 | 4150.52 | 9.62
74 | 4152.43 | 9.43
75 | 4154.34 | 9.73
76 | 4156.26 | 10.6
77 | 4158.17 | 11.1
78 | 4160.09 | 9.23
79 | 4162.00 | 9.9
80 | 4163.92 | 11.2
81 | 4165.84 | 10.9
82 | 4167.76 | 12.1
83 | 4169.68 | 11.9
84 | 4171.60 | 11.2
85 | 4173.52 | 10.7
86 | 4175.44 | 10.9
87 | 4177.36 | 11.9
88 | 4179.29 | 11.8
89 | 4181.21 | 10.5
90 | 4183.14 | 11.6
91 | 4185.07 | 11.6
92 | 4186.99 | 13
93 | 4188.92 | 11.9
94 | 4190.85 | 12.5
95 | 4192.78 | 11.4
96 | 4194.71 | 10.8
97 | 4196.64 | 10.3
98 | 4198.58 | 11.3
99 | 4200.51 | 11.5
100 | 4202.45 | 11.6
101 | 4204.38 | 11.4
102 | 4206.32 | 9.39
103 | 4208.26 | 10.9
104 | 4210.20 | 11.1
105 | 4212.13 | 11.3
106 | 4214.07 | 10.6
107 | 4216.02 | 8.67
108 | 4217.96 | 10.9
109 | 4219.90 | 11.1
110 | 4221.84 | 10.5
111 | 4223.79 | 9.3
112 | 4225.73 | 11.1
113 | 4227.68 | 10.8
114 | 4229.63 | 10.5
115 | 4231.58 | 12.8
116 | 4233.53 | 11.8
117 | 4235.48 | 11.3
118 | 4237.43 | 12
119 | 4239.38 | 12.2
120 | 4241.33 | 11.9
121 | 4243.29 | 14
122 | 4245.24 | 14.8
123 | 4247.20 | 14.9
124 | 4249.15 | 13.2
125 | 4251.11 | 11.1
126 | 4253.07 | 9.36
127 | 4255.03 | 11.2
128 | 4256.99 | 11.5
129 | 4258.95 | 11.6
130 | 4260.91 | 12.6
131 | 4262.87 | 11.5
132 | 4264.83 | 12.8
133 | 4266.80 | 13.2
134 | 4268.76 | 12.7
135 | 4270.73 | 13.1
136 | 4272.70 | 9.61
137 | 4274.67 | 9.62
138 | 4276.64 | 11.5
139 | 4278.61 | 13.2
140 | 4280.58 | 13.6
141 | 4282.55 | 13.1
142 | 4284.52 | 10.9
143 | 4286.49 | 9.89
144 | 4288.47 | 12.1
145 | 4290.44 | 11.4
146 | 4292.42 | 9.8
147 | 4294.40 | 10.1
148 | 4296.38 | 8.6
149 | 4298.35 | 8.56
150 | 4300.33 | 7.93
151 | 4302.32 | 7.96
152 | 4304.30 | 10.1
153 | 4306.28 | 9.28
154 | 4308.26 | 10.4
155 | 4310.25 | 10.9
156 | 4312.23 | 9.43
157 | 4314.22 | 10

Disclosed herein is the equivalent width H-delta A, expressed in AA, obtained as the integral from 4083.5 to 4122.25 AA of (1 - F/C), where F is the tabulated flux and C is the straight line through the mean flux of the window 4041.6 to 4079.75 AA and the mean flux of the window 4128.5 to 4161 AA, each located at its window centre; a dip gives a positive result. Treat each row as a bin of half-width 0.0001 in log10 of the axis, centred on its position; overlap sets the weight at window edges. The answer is -2.94 AA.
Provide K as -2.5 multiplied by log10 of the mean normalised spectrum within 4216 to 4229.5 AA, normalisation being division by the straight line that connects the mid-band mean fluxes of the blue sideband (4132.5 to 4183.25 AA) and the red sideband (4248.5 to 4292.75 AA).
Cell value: 0.08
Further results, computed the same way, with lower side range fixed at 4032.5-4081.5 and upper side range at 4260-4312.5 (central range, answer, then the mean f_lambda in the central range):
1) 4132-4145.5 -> 0.03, 10.5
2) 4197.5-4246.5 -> -0.05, 11.3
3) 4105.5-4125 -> -0.07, 11.5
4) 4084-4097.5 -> -0.07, 11.5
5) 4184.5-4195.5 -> -0.10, 11.9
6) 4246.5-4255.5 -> -0.10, 11.9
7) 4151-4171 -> 0.02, 10.6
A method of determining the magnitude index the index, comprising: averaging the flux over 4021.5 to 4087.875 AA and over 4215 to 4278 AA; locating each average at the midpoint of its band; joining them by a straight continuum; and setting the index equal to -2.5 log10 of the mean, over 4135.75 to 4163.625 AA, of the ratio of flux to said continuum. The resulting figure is 0.10 mag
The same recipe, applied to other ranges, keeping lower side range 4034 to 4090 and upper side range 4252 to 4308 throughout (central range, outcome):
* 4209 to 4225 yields 0.05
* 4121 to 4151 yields 0.01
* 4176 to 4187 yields -0.06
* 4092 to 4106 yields 0.08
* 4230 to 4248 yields -0.16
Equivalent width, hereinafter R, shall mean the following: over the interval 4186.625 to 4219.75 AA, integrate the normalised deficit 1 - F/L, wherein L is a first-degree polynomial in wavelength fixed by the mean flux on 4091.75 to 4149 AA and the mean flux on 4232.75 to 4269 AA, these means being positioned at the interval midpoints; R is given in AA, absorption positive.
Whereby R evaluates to 2.1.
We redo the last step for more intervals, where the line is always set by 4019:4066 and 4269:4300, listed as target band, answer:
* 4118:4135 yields -0.49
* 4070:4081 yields 1.25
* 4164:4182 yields -0.51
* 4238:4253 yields -2.60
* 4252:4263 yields -0.29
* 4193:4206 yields -0.09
